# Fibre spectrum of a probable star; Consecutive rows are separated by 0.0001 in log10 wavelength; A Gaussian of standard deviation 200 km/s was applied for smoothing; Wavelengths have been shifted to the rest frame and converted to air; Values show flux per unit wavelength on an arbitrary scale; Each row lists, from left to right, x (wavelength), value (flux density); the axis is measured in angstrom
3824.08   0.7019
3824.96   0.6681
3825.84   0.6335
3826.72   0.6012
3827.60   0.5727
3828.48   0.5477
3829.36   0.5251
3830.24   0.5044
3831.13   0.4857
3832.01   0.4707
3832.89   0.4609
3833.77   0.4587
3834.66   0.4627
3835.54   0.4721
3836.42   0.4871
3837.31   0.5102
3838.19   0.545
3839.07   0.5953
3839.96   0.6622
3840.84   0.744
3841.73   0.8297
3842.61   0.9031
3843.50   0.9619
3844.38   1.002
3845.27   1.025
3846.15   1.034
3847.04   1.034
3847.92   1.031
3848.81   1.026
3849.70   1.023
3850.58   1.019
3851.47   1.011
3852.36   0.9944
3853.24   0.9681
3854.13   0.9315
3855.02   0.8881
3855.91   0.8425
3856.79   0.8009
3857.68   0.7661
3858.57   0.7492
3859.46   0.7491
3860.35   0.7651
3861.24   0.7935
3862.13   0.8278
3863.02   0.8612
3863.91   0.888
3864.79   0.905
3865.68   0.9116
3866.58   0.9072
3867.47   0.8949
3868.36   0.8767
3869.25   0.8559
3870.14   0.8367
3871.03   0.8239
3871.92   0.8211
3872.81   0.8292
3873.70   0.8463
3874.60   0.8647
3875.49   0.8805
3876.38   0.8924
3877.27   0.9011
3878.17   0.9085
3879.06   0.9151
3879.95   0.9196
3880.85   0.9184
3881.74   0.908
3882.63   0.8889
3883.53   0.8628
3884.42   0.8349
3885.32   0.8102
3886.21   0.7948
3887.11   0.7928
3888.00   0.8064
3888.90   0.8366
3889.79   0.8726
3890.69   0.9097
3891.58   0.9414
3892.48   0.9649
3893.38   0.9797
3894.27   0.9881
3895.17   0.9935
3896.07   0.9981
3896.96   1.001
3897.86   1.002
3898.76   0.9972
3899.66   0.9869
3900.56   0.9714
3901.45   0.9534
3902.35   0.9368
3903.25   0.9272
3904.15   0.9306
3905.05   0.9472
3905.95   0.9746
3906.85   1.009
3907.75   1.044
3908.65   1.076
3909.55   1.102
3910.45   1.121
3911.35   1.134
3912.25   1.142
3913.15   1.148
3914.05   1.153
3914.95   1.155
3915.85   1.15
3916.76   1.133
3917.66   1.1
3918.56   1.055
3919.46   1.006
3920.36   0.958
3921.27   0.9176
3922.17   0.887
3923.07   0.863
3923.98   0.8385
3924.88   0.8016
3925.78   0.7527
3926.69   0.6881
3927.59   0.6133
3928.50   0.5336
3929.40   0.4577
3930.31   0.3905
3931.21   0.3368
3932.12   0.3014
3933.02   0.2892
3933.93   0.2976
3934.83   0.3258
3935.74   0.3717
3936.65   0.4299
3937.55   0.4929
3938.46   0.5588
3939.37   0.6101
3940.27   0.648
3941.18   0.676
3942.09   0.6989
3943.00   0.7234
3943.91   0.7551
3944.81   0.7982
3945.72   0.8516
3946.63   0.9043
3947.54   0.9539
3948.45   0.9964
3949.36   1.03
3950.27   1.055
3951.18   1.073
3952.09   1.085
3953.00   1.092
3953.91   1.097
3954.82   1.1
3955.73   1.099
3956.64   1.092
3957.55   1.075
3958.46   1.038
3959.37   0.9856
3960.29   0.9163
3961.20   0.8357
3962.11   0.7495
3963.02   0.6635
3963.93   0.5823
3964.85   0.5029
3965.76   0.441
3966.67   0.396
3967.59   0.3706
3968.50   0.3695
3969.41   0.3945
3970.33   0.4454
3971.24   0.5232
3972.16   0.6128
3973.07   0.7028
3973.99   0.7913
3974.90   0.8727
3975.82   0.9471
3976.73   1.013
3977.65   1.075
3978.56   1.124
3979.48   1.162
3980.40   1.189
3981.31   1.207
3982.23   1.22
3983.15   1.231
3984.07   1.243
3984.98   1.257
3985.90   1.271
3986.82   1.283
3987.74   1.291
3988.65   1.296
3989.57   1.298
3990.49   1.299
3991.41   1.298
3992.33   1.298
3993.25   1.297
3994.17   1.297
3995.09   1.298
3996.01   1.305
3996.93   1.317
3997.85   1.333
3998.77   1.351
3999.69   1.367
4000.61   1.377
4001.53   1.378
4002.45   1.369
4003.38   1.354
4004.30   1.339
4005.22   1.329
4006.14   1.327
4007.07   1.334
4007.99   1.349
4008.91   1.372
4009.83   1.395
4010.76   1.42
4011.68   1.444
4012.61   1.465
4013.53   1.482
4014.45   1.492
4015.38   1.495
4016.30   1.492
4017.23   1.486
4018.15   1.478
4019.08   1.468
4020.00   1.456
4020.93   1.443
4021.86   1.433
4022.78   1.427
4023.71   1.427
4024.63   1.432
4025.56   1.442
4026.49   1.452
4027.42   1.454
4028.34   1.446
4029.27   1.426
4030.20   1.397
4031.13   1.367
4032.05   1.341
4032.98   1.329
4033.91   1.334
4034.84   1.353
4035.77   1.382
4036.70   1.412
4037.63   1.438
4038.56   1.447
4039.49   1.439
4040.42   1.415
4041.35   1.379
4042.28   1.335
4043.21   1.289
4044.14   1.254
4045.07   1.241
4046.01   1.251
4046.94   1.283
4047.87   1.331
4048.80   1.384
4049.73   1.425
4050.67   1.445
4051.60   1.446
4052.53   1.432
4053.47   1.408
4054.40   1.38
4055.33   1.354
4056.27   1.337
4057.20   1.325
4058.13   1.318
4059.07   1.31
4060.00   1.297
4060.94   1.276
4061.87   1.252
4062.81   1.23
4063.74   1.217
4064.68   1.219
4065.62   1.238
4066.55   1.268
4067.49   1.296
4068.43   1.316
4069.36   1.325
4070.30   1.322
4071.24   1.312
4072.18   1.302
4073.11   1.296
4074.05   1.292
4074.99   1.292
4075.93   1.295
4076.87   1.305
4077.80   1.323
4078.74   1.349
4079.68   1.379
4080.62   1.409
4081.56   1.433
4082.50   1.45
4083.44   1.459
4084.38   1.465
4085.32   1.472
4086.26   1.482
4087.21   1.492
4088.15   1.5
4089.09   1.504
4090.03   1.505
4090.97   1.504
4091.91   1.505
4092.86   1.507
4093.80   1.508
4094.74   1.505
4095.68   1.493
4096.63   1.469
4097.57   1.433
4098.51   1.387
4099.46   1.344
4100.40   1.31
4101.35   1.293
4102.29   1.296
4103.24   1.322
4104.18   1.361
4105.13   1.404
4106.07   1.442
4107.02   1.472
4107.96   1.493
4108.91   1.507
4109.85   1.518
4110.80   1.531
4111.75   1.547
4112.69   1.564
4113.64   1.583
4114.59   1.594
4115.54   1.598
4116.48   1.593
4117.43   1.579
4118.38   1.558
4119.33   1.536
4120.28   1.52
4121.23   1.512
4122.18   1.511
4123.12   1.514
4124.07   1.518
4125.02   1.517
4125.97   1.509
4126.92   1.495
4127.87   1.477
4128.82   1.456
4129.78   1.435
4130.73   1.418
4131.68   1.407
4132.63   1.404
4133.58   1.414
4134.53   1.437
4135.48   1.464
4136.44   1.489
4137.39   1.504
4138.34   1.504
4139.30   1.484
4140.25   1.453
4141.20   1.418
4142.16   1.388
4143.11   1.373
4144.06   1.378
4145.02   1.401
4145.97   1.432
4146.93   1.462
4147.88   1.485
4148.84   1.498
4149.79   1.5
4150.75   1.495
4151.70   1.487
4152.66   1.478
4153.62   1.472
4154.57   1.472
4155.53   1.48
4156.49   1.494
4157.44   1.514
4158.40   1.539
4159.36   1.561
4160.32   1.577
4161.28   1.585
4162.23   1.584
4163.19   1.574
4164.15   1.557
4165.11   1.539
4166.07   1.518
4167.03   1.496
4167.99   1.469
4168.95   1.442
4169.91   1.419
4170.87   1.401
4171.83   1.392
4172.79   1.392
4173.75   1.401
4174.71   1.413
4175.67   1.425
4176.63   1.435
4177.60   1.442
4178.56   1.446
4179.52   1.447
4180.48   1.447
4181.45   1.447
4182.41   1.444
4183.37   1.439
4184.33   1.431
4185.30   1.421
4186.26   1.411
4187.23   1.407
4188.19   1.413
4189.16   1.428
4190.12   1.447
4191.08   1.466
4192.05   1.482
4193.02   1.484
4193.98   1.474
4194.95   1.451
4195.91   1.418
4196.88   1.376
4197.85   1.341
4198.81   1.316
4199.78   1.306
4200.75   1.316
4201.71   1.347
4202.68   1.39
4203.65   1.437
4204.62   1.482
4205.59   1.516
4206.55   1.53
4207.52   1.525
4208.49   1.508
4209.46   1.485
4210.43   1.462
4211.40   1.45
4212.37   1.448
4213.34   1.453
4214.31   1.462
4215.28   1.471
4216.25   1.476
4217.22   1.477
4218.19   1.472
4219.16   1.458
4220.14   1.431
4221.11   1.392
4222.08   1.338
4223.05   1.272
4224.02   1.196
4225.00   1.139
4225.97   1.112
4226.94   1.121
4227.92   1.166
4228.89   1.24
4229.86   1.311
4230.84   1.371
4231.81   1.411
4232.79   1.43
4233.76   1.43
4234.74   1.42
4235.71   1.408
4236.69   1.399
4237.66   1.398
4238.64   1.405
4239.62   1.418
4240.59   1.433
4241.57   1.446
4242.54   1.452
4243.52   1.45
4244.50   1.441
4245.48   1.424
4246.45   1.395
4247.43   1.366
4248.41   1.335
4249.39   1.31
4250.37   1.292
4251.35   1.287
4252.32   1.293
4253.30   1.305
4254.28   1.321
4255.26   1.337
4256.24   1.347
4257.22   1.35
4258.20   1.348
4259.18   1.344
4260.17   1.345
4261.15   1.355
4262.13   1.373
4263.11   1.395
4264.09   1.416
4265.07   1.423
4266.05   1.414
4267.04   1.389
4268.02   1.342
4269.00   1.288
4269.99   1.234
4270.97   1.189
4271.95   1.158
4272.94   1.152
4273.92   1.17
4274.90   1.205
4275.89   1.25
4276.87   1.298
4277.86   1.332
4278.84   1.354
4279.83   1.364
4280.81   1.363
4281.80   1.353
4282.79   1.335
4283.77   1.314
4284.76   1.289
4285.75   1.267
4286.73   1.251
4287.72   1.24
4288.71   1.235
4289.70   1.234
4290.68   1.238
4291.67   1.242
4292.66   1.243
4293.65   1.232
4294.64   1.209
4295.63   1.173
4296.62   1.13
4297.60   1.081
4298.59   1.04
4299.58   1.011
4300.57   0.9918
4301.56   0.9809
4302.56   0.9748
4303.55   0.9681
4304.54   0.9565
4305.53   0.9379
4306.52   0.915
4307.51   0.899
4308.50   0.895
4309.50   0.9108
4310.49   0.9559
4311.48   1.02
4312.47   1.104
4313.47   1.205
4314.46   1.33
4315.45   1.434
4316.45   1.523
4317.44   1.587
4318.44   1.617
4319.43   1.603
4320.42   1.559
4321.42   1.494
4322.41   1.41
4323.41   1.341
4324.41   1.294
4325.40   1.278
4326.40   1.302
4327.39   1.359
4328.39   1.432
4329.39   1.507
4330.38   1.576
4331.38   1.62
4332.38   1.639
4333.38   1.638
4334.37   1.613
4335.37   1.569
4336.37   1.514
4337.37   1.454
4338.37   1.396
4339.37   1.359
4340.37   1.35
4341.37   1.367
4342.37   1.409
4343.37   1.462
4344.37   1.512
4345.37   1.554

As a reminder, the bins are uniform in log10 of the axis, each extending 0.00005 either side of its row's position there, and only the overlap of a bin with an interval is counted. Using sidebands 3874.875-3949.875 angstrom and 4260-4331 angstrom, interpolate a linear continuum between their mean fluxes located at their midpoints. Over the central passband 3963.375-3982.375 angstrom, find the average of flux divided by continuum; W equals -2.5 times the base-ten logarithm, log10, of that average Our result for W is 0.213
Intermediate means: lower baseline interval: 0.848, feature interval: 0.751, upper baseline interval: 1.25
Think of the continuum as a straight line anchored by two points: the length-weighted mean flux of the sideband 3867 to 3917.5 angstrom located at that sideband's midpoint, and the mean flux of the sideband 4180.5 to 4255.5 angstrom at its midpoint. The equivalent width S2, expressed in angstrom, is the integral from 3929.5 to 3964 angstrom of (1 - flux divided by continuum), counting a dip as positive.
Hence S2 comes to 8.9 angstrom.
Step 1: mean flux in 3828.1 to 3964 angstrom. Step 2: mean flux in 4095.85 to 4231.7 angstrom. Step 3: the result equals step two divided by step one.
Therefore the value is 1.7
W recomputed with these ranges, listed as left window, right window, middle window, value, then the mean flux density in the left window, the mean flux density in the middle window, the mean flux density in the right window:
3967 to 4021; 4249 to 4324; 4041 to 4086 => -0.10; 1.2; 1.33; 1.25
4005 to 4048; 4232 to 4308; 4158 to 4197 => -0.11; 1.4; 1.46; 1.27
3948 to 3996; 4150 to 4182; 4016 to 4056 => -0.22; 0.982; 1.4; 1.48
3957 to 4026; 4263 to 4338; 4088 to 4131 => -0.23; 1.16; 1.48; 1.28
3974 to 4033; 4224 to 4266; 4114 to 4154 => -0.11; 1.33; 1.48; 1.35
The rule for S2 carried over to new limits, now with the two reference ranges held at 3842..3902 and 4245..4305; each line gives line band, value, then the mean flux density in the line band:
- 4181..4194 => -2.8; 1.44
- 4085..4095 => -3.7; 1.5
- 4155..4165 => -3.3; 1.55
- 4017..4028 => -4.4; 1.45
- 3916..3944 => 8.5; 0.665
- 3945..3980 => 5.0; 0.842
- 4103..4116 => -4.5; 1.5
